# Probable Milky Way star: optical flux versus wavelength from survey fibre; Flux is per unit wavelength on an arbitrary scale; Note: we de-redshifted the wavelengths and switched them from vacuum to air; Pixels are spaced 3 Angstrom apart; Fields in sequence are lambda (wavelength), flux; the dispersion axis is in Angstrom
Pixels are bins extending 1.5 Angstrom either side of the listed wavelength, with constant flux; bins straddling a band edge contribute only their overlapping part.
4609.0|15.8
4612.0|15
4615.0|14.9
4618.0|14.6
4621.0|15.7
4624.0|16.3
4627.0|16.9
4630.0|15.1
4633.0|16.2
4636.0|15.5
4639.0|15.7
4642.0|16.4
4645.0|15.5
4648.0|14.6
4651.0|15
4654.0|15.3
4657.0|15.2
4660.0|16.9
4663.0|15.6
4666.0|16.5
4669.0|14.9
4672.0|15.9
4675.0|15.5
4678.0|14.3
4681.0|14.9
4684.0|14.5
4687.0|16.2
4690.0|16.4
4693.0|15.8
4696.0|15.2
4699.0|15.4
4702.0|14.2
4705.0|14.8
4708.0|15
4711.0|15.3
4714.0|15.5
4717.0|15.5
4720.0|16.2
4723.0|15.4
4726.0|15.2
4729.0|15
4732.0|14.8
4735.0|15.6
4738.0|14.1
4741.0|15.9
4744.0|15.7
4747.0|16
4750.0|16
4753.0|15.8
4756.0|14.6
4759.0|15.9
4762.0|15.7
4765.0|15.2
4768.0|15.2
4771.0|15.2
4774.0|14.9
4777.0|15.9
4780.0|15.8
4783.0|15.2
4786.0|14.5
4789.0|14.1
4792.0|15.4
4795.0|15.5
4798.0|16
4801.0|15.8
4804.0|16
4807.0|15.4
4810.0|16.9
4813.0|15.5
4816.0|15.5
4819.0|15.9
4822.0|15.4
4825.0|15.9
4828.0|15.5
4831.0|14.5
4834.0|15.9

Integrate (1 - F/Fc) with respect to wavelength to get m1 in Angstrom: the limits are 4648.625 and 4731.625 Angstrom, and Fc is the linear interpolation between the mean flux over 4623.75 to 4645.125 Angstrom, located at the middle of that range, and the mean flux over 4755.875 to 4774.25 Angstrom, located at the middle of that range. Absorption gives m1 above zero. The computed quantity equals 1.6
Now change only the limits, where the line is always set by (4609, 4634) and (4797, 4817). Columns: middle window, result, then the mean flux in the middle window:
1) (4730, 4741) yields 0.5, 15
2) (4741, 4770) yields 0.4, 15.6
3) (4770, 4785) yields 0.4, 15.4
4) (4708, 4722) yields 0.2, 15.5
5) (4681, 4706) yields 0.6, 15.3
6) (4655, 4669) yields -0.2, 15.9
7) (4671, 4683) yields 0.4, 15.1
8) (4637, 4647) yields -0.1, 15.8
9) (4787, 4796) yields 0.5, 14.9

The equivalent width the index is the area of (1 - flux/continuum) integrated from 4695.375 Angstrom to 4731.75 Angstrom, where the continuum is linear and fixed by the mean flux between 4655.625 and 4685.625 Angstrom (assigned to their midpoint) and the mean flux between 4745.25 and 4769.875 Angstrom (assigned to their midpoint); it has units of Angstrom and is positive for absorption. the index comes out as 0.64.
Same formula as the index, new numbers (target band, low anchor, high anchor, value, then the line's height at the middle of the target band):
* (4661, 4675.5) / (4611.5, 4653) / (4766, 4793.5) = -0.28 Angstrom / 15.4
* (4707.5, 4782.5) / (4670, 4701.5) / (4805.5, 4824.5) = 0.64 Angstrom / 15.6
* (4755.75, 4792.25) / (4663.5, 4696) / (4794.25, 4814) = 1.34 Angstrom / 15.8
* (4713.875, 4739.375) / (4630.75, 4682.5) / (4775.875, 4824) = 0.47 Angstrom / 15.5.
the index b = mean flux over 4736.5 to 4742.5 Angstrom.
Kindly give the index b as 15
